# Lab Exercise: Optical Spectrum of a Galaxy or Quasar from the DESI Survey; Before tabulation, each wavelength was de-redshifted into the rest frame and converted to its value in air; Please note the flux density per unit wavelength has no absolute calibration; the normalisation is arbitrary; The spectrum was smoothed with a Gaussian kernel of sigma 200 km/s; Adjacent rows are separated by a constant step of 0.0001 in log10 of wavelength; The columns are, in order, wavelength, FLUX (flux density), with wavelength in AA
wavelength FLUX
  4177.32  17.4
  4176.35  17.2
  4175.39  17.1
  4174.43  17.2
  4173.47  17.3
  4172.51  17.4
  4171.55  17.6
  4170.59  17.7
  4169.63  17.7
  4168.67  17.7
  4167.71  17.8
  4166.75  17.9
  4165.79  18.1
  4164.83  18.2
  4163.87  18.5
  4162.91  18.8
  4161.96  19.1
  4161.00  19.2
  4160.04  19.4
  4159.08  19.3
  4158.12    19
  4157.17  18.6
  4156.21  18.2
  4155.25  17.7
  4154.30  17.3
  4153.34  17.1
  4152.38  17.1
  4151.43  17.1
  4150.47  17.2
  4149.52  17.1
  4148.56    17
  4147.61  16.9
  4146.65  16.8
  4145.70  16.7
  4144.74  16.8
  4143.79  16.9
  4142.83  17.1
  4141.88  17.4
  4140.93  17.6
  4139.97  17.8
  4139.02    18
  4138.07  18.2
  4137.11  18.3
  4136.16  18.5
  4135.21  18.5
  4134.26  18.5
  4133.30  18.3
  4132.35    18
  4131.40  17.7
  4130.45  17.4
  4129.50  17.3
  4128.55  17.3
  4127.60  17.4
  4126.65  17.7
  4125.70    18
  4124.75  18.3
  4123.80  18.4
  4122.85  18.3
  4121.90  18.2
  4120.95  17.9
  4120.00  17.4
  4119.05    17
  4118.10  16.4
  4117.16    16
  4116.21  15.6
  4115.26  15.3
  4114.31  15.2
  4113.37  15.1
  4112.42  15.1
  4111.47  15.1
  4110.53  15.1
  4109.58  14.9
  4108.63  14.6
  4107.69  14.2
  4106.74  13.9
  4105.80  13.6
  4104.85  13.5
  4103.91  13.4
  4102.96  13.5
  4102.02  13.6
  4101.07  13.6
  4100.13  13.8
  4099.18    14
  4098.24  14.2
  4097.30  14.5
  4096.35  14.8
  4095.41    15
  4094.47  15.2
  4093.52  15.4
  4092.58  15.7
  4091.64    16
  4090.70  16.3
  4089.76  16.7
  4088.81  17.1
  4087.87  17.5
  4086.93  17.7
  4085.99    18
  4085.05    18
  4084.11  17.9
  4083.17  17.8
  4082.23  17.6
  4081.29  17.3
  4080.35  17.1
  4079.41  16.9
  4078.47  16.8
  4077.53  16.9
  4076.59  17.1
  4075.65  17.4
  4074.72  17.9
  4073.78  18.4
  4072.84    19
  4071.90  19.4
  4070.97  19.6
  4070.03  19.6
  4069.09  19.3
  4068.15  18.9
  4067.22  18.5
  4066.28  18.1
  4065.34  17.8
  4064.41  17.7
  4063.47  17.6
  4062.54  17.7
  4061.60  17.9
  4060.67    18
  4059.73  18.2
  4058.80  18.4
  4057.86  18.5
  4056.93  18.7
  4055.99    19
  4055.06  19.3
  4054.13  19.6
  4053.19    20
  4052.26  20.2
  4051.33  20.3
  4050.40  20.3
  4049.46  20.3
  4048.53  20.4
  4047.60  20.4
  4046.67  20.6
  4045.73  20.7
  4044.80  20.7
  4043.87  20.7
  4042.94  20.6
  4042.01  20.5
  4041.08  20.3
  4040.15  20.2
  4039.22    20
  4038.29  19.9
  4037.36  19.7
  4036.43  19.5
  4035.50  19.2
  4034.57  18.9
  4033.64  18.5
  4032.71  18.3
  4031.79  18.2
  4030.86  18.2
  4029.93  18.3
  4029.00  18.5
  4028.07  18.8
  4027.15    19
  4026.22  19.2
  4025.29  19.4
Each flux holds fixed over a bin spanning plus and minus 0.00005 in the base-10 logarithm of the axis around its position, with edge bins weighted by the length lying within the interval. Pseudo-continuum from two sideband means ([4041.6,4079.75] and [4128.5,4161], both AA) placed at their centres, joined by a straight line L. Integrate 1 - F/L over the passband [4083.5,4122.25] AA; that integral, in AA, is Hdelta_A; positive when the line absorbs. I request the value 6.00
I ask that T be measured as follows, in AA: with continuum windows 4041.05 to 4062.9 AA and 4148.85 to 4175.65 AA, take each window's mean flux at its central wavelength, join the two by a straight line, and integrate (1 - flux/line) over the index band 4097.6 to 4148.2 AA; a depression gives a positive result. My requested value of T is 5.9 AA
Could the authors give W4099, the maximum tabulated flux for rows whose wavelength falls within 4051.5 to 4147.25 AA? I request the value 20.2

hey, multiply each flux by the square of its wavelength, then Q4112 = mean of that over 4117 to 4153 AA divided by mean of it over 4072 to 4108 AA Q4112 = 1.1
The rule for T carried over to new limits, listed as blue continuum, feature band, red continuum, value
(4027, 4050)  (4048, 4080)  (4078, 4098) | -1.0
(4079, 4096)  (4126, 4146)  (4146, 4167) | -0.1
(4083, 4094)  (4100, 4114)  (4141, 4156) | 2.3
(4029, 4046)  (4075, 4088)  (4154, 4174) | 1.1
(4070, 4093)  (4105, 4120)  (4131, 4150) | 2.1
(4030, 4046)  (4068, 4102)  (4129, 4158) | 3.4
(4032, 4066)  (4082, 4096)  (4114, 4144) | 1.3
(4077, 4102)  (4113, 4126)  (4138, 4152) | -0.2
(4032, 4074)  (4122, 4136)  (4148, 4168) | 0.4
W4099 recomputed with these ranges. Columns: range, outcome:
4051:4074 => 20.3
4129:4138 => 18.5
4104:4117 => 15.6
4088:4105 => 17.1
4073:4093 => 18.4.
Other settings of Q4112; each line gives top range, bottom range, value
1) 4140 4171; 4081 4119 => 1.18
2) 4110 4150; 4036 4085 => 0.94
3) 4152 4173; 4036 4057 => 0.96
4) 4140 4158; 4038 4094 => 0.97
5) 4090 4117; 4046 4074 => 0.79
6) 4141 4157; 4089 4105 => 1.20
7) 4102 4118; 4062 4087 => 0.83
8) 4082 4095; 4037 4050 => 0.85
